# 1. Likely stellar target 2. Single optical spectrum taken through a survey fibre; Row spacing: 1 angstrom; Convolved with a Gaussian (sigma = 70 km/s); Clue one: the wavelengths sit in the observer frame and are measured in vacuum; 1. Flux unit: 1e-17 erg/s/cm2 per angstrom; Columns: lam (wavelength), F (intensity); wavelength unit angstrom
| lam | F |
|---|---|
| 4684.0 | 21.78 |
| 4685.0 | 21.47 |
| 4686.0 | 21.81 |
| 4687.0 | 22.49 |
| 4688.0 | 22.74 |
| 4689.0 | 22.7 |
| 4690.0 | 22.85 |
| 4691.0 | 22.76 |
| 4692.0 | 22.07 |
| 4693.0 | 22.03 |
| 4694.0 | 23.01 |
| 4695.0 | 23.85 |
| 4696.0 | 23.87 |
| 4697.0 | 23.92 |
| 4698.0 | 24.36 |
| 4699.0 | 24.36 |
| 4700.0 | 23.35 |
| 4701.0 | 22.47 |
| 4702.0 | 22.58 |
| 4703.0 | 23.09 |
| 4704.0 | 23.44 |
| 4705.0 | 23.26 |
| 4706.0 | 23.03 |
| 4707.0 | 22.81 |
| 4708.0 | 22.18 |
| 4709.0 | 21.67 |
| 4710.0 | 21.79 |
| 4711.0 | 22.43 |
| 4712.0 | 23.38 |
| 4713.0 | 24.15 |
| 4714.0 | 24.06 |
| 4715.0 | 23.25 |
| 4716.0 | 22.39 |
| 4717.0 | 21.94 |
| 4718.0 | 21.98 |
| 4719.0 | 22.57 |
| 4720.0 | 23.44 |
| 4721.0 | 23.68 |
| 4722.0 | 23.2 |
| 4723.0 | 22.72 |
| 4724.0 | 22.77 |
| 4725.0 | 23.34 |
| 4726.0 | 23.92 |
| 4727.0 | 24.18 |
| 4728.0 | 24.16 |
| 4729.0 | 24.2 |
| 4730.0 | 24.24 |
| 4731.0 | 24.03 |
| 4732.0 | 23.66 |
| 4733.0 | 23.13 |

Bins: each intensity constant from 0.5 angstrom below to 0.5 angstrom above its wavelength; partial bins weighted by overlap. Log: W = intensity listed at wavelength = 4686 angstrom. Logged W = 21.81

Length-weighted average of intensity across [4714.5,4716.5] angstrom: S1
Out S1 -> 22.8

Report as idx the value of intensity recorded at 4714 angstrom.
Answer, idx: 24.06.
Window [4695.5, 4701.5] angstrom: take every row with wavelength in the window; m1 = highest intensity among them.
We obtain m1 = 24.36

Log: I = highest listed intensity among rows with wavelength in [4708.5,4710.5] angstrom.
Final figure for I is 21.79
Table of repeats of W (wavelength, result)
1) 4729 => 24.2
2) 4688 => 22.74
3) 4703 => 23.09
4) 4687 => 22.49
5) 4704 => 23.44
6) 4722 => 23.2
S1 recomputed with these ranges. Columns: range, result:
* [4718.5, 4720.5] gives 23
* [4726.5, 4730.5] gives 24.2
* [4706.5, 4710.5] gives 22.1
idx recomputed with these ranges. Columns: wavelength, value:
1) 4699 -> 24.36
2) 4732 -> 23.66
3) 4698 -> 24.36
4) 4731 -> 24.03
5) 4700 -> 23.35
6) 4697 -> 23.92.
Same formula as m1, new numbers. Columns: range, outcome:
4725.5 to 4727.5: 24.18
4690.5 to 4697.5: 23.92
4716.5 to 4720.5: 23.44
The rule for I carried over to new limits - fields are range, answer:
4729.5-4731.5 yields 24.24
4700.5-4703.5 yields 23.09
